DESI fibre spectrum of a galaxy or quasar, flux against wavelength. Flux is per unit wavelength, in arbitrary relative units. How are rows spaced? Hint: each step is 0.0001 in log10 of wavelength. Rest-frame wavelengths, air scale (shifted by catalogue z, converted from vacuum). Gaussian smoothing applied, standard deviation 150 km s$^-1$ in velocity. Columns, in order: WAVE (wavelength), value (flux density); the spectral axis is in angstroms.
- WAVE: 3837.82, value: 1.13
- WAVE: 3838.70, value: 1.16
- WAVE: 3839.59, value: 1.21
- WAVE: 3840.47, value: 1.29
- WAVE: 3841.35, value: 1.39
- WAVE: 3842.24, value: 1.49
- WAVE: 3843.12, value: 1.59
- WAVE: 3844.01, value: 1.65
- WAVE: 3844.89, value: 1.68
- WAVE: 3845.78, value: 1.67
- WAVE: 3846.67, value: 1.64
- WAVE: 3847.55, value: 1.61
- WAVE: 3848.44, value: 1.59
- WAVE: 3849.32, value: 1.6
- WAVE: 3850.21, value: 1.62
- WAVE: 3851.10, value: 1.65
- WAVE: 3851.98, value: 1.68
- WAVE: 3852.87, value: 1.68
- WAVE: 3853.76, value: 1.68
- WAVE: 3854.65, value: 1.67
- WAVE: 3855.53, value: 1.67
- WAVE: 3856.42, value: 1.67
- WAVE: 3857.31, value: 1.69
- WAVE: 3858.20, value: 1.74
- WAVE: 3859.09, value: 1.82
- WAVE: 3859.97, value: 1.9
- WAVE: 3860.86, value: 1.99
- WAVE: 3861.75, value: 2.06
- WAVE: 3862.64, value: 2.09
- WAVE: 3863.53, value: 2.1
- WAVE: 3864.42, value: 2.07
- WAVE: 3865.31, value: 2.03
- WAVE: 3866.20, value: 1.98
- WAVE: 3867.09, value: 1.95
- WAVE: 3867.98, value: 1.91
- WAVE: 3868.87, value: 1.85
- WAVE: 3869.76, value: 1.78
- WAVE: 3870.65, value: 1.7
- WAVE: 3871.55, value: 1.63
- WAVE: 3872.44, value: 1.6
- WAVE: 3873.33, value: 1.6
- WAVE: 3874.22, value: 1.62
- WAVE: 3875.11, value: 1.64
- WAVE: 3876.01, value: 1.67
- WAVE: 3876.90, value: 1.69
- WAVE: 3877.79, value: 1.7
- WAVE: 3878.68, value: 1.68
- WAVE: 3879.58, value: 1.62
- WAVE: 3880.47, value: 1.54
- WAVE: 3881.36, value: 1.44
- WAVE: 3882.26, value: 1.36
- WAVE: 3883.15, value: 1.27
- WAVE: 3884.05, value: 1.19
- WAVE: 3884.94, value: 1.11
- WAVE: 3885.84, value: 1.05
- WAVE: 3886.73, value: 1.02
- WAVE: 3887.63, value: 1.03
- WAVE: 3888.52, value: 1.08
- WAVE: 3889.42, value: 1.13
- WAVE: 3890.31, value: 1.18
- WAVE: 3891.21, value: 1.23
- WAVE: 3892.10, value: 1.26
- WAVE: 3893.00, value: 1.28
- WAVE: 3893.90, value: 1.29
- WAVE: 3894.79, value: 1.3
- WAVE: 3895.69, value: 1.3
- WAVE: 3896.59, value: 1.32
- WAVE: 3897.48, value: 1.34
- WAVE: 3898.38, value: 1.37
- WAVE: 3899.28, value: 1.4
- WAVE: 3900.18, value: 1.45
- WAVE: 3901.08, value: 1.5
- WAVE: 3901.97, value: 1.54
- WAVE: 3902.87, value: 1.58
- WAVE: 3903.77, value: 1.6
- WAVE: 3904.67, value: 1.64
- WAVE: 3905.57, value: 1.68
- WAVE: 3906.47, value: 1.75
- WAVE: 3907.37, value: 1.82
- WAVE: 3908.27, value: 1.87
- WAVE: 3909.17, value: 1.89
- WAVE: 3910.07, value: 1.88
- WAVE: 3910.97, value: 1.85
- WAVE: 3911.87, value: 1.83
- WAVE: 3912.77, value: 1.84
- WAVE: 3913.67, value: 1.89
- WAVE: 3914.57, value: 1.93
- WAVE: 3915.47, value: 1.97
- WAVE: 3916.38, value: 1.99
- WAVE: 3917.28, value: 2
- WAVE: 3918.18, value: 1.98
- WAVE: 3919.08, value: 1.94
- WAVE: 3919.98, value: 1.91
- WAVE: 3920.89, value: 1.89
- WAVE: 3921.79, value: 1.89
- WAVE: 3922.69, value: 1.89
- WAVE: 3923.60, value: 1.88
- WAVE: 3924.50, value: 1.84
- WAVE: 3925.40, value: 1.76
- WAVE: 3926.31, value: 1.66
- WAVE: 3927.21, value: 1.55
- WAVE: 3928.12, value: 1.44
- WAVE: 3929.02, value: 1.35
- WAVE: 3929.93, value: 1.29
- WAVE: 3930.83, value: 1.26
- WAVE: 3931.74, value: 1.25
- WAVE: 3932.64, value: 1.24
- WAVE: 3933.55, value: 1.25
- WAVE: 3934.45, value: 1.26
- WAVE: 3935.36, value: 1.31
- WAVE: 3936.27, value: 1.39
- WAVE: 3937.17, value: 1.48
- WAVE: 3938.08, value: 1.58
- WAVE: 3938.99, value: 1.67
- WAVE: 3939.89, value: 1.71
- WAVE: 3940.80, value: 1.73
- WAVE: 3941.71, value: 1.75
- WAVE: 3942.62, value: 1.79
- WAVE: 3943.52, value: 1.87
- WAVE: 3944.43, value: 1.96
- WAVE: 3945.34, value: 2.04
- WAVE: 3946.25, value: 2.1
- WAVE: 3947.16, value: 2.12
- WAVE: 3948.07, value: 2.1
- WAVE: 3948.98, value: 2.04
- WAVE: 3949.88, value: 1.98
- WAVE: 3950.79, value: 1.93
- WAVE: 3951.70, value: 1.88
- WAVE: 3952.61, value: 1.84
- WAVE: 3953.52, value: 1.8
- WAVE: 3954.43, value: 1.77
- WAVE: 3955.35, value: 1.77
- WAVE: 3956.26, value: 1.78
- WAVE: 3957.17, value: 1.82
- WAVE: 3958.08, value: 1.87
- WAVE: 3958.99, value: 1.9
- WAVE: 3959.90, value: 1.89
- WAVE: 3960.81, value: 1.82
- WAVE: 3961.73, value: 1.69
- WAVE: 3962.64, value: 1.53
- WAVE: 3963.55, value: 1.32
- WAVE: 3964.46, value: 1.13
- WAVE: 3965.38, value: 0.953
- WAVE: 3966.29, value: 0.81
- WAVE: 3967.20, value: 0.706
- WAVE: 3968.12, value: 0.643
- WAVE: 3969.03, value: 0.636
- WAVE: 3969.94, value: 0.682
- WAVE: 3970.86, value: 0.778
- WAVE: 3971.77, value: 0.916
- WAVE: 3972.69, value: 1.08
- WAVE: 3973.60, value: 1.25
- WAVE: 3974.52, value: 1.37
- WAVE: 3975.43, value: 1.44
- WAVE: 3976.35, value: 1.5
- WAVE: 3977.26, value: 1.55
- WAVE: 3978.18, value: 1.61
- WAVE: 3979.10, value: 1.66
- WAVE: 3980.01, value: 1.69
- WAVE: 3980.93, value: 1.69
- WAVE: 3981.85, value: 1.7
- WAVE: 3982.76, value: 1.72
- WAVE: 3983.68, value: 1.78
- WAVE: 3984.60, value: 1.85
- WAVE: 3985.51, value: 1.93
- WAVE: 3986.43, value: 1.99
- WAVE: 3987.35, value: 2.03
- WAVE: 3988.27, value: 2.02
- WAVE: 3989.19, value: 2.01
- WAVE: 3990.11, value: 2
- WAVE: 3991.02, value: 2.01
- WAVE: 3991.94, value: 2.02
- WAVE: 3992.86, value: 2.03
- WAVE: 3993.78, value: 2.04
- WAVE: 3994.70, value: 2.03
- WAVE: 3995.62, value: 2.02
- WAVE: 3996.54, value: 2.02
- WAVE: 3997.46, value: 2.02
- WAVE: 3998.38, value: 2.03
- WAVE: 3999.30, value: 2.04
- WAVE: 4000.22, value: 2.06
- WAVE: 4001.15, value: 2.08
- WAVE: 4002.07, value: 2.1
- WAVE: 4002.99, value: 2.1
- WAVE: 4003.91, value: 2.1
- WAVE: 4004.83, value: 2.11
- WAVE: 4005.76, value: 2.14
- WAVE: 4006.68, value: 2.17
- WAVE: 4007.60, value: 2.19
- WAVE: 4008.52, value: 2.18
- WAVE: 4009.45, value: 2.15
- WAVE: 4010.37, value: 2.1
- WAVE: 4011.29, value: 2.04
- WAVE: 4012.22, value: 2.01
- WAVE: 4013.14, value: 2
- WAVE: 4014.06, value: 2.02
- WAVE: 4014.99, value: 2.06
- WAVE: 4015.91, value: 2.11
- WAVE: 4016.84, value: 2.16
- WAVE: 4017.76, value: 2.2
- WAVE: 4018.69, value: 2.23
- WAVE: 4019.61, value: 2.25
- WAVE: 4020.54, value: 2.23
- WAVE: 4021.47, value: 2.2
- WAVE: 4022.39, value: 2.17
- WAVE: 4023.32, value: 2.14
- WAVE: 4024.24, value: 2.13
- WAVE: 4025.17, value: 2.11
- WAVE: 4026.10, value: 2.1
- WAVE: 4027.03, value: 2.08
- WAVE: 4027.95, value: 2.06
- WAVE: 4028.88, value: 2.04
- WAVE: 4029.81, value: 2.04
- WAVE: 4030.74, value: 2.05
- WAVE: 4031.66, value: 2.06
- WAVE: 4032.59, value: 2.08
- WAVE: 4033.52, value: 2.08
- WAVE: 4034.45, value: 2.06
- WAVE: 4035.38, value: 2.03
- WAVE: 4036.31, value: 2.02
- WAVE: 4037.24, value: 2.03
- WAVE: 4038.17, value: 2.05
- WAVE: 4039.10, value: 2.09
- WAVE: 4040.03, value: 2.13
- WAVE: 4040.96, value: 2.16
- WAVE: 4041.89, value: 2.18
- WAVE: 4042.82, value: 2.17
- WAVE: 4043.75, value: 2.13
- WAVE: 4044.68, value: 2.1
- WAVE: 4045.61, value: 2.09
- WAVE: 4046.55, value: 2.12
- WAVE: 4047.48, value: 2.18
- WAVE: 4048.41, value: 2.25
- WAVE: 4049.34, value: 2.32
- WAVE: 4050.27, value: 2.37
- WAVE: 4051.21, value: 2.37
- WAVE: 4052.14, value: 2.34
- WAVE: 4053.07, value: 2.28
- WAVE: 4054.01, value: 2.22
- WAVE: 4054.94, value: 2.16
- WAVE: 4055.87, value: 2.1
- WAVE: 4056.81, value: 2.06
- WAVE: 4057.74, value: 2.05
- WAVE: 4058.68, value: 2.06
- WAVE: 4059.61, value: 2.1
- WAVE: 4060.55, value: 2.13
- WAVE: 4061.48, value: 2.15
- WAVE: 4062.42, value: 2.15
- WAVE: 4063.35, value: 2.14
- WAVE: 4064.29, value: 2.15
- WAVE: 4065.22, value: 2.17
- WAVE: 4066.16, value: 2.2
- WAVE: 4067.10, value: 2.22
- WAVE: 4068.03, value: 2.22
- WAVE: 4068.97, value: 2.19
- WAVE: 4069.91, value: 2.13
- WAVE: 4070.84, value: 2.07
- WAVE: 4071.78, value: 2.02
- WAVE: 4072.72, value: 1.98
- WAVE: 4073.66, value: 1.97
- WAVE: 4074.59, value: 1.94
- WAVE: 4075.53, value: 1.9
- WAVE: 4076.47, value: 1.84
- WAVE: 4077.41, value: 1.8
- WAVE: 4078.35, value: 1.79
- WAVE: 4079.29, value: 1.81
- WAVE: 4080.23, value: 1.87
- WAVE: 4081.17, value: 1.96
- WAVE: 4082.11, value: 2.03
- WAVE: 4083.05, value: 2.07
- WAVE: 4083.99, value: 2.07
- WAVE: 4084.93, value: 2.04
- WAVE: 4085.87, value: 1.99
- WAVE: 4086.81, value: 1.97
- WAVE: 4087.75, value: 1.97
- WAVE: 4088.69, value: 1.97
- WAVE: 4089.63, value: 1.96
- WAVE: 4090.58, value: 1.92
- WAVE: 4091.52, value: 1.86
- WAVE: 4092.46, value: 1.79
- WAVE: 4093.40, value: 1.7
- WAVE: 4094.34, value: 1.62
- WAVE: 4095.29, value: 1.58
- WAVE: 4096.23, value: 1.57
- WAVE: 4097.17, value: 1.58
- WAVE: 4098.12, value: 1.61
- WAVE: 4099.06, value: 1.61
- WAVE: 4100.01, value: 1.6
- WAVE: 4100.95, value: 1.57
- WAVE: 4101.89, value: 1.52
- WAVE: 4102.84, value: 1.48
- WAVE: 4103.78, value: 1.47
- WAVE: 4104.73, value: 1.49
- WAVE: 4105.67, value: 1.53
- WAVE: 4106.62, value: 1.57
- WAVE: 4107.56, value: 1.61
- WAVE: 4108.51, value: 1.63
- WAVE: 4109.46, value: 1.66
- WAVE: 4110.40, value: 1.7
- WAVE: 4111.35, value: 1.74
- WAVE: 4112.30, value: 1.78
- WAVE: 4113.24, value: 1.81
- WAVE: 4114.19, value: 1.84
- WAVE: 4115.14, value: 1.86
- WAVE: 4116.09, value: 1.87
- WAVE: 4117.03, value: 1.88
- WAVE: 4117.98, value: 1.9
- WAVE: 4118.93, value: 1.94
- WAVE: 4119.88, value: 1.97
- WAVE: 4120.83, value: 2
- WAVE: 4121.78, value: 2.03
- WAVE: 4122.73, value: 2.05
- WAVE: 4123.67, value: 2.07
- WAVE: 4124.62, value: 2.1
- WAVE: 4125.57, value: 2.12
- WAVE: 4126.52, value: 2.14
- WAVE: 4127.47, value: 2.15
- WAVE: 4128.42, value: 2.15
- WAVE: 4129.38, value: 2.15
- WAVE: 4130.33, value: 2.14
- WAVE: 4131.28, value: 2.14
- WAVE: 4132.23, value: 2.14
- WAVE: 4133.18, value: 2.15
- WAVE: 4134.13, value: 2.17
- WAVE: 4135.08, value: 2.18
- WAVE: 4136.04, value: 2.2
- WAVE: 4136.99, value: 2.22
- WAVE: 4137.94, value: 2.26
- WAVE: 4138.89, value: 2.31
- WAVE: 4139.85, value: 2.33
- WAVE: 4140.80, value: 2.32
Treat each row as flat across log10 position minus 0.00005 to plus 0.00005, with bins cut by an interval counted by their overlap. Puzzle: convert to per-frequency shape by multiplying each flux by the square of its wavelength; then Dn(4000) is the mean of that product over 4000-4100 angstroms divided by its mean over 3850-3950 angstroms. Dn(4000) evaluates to 1.3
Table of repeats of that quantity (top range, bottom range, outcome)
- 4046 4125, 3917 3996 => 1.25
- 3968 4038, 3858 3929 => 1.23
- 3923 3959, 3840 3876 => 1.02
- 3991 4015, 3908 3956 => 1.22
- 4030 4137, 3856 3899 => 1.41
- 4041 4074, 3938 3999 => 1.34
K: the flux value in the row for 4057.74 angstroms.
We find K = 2.05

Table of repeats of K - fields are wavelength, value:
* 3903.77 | 1.6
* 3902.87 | 1.58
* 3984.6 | 1.85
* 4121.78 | 2.03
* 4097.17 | 1.58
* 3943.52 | 1.87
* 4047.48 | 2.18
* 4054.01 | 2.22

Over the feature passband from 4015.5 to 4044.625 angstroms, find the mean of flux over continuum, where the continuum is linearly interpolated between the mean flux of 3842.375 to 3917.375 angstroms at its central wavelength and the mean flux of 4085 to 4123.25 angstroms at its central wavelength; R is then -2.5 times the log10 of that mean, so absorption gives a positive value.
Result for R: -0.23 mag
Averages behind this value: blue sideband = 1.62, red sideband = 1.76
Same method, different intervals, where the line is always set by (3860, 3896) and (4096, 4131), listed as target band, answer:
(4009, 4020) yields -0.233 mag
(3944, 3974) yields 0.075 mag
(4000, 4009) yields -0.246 mag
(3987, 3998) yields -0.201 mag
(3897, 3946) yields -0.049 mag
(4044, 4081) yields -0.195 mag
